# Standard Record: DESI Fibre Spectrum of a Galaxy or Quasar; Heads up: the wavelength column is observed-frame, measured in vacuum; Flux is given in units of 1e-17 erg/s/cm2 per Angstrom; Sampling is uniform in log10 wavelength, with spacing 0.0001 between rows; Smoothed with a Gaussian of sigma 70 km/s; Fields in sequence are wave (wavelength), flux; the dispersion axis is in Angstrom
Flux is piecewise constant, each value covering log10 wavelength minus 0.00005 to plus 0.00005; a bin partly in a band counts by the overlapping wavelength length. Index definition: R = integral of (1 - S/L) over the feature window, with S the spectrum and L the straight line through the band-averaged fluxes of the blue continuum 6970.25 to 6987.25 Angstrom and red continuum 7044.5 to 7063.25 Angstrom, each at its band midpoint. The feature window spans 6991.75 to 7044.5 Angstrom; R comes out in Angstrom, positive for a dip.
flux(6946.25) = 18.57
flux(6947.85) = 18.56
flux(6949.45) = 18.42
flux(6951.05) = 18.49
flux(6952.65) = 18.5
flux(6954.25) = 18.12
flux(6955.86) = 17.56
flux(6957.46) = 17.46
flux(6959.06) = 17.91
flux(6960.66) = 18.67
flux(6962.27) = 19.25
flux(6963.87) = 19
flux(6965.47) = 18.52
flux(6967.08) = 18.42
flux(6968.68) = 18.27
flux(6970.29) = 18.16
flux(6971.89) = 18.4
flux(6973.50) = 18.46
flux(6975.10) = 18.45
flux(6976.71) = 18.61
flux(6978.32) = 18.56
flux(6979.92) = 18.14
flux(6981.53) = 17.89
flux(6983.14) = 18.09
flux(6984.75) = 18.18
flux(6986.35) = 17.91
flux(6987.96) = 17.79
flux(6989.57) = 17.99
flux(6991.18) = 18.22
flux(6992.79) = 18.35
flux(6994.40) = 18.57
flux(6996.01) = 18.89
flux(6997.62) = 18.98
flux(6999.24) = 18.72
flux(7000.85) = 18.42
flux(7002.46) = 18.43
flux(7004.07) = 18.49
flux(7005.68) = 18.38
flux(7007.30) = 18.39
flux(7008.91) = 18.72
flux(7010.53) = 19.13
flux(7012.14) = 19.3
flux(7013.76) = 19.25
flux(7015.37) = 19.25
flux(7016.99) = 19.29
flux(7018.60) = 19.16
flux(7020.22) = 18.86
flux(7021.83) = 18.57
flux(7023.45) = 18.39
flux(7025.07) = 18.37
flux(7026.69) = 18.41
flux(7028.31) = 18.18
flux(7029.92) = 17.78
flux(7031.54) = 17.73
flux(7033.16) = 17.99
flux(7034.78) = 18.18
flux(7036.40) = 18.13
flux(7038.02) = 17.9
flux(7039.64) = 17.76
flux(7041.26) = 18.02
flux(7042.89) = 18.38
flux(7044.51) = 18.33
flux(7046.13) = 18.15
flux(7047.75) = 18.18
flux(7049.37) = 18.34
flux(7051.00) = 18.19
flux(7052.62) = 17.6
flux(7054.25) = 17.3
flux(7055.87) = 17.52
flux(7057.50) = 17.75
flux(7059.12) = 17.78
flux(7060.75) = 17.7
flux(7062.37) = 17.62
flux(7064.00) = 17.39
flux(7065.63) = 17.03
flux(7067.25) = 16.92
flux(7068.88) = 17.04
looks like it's -1.33 Angstrom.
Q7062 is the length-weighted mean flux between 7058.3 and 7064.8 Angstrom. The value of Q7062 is 17.6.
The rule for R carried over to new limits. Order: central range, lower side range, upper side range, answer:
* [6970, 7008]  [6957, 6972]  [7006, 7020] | 0.8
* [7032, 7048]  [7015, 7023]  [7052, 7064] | 0.1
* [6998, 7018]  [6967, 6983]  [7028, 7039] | -0.8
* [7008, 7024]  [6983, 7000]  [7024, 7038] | -0.7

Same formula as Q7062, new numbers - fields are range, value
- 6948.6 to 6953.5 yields 18.5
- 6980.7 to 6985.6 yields 18.1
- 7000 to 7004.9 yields 18.5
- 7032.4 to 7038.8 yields 18.1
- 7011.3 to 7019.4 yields 19.3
